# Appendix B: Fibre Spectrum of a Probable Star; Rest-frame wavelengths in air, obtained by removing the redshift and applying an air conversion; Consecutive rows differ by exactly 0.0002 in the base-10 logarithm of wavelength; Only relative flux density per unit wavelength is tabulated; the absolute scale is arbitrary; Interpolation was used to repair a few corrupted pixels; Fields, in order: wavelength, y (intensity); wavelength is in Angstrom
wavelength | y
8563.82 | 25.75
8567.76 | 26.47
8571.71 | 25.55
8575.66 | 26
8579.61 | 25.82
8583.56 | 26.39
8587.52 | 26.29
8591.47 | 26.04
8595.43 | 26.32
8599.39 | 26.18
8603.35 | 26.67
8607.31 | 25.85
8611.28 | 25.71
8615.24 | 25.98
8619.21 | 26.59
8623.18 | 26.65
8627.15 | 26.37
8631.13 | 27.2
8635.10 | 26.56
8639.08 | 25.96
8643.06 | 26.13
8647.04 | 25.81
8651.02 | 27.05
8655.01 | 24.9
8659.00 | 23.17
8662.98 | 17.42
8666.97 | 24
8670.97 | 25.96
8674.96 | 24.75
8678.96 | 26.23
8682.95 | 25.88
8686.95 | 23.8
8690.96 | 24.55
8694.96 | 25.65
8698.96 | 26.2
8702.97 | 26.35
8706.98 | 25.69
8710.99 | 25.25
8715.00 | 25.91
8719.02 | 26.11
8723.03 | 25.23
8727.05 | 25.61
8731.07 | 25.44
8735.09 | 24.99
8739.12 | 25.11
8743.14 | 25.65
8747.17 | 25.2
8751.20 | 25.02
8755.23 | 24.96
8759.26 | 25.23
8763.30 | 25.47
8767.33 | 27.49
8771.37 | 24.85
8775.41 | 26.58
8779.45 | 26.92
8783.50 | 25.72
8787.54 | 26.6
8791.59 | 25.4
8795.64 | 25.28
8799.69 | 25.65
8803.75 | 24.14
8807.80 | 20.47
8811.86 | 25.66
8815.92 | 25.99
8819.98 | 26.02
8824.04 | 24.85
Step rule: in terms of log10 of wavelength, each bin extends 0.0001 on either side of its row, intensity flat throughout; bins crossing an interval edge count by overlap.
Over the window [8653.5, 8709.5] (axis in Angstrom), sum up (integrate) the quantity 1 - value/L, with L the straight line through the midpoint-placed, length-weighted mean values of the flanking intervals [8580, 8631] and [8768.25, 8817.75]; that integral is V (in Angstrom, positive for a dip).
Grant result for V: 2.7 Angstrom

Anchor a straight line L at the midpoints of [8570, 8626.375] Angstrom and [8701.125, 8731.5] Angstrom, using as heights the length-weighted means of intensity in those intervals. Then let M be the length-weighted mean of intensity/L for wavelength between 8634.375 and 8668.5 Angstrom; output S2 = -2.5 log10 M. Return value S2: 0.06 mag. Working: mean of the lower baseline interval 26.2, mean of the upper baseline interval 25.7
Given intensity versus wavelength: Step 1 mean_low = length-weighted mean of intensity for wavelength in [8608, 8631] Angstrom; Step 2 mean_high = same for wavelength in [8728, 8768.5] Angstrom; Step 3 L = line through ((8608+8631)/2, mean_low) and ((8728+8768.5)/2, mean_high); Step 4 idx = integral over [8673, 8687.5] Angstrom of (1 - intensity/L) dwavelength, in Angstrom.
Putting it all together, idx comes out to 0.3 Angstrom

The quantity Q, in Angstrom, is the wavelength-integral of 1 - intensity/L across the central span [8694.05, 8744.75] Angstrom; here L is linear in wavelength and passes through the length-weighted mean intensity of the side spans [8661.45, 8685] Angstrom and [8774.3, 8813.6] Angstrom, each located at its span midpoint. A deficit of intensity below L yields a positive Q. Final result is -2.2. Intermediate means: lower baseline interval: 24.2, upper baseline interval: 25.2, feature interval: 25.6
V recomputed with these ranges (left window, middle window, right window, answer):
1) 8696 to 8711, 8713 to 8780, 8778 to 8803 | 0.70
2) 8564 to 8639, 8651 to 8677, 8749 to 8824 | 2.30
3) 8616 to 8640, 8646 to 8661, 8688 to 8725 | 0.61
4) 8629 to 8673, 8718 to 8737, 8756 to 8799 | 0.06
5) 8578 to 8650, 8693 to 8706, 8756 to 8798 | 0.02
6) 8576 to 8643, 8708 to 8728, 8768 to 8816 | 0.05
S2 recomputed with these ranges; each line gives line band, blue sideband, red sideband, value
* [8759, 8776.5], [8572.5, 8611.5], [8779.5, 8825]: -0.03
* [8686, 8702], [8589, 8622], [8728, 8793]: 0.03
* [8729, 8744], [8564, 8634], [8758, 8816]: 0.02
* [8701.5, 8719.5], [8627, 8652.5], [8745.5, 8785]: 0.01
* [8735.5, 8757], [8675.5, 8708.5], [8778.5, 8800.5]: 0.02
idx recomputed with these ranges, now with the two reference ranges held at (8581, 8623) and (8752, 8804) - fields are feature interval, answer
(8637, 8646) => 0.0 Angstrom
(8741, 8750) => 0.2 Angstrom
